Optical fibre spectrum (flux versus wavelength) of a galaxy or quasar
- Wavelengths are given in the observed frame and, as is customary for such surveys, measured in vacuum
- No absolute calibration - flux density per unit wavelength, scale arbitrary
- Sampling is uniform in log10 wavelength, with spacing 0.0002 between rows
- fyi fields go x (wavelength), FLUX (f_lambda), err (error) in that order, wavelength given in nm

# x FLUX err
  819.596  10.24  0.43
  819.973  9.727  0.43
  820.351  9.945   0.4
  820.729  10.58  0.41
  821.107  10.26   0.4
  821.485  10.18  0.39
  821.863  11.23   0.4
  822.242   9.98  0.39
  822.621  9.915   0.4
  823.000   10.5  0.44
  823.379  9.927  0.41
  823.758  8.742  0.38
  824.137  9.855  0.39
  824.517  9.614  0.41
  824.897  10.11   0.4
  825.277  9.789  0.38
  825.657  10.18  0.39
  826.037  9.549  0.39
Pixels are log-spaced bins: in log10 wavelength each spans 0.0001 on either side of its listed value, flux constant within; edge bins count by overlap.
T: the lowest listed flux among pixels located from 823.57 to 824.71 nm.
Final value 8.742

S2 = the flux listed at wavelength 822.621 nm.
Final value 9.915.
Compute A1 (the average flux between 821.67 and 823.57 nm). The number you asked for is 10.3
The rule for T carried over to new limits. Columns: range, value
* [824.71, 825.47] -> 9.789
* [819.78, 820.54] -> 9.727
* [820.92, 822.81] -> 9.915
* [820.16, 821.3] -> 9.945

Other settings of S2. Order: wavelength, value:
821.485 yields 10.18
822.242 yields 9.98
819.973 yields 9.727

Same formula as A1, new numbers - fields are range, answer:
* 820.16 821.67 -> 10.2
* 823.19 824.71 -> 9.54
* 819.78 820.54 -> 9.84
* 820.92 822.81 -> 10.3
